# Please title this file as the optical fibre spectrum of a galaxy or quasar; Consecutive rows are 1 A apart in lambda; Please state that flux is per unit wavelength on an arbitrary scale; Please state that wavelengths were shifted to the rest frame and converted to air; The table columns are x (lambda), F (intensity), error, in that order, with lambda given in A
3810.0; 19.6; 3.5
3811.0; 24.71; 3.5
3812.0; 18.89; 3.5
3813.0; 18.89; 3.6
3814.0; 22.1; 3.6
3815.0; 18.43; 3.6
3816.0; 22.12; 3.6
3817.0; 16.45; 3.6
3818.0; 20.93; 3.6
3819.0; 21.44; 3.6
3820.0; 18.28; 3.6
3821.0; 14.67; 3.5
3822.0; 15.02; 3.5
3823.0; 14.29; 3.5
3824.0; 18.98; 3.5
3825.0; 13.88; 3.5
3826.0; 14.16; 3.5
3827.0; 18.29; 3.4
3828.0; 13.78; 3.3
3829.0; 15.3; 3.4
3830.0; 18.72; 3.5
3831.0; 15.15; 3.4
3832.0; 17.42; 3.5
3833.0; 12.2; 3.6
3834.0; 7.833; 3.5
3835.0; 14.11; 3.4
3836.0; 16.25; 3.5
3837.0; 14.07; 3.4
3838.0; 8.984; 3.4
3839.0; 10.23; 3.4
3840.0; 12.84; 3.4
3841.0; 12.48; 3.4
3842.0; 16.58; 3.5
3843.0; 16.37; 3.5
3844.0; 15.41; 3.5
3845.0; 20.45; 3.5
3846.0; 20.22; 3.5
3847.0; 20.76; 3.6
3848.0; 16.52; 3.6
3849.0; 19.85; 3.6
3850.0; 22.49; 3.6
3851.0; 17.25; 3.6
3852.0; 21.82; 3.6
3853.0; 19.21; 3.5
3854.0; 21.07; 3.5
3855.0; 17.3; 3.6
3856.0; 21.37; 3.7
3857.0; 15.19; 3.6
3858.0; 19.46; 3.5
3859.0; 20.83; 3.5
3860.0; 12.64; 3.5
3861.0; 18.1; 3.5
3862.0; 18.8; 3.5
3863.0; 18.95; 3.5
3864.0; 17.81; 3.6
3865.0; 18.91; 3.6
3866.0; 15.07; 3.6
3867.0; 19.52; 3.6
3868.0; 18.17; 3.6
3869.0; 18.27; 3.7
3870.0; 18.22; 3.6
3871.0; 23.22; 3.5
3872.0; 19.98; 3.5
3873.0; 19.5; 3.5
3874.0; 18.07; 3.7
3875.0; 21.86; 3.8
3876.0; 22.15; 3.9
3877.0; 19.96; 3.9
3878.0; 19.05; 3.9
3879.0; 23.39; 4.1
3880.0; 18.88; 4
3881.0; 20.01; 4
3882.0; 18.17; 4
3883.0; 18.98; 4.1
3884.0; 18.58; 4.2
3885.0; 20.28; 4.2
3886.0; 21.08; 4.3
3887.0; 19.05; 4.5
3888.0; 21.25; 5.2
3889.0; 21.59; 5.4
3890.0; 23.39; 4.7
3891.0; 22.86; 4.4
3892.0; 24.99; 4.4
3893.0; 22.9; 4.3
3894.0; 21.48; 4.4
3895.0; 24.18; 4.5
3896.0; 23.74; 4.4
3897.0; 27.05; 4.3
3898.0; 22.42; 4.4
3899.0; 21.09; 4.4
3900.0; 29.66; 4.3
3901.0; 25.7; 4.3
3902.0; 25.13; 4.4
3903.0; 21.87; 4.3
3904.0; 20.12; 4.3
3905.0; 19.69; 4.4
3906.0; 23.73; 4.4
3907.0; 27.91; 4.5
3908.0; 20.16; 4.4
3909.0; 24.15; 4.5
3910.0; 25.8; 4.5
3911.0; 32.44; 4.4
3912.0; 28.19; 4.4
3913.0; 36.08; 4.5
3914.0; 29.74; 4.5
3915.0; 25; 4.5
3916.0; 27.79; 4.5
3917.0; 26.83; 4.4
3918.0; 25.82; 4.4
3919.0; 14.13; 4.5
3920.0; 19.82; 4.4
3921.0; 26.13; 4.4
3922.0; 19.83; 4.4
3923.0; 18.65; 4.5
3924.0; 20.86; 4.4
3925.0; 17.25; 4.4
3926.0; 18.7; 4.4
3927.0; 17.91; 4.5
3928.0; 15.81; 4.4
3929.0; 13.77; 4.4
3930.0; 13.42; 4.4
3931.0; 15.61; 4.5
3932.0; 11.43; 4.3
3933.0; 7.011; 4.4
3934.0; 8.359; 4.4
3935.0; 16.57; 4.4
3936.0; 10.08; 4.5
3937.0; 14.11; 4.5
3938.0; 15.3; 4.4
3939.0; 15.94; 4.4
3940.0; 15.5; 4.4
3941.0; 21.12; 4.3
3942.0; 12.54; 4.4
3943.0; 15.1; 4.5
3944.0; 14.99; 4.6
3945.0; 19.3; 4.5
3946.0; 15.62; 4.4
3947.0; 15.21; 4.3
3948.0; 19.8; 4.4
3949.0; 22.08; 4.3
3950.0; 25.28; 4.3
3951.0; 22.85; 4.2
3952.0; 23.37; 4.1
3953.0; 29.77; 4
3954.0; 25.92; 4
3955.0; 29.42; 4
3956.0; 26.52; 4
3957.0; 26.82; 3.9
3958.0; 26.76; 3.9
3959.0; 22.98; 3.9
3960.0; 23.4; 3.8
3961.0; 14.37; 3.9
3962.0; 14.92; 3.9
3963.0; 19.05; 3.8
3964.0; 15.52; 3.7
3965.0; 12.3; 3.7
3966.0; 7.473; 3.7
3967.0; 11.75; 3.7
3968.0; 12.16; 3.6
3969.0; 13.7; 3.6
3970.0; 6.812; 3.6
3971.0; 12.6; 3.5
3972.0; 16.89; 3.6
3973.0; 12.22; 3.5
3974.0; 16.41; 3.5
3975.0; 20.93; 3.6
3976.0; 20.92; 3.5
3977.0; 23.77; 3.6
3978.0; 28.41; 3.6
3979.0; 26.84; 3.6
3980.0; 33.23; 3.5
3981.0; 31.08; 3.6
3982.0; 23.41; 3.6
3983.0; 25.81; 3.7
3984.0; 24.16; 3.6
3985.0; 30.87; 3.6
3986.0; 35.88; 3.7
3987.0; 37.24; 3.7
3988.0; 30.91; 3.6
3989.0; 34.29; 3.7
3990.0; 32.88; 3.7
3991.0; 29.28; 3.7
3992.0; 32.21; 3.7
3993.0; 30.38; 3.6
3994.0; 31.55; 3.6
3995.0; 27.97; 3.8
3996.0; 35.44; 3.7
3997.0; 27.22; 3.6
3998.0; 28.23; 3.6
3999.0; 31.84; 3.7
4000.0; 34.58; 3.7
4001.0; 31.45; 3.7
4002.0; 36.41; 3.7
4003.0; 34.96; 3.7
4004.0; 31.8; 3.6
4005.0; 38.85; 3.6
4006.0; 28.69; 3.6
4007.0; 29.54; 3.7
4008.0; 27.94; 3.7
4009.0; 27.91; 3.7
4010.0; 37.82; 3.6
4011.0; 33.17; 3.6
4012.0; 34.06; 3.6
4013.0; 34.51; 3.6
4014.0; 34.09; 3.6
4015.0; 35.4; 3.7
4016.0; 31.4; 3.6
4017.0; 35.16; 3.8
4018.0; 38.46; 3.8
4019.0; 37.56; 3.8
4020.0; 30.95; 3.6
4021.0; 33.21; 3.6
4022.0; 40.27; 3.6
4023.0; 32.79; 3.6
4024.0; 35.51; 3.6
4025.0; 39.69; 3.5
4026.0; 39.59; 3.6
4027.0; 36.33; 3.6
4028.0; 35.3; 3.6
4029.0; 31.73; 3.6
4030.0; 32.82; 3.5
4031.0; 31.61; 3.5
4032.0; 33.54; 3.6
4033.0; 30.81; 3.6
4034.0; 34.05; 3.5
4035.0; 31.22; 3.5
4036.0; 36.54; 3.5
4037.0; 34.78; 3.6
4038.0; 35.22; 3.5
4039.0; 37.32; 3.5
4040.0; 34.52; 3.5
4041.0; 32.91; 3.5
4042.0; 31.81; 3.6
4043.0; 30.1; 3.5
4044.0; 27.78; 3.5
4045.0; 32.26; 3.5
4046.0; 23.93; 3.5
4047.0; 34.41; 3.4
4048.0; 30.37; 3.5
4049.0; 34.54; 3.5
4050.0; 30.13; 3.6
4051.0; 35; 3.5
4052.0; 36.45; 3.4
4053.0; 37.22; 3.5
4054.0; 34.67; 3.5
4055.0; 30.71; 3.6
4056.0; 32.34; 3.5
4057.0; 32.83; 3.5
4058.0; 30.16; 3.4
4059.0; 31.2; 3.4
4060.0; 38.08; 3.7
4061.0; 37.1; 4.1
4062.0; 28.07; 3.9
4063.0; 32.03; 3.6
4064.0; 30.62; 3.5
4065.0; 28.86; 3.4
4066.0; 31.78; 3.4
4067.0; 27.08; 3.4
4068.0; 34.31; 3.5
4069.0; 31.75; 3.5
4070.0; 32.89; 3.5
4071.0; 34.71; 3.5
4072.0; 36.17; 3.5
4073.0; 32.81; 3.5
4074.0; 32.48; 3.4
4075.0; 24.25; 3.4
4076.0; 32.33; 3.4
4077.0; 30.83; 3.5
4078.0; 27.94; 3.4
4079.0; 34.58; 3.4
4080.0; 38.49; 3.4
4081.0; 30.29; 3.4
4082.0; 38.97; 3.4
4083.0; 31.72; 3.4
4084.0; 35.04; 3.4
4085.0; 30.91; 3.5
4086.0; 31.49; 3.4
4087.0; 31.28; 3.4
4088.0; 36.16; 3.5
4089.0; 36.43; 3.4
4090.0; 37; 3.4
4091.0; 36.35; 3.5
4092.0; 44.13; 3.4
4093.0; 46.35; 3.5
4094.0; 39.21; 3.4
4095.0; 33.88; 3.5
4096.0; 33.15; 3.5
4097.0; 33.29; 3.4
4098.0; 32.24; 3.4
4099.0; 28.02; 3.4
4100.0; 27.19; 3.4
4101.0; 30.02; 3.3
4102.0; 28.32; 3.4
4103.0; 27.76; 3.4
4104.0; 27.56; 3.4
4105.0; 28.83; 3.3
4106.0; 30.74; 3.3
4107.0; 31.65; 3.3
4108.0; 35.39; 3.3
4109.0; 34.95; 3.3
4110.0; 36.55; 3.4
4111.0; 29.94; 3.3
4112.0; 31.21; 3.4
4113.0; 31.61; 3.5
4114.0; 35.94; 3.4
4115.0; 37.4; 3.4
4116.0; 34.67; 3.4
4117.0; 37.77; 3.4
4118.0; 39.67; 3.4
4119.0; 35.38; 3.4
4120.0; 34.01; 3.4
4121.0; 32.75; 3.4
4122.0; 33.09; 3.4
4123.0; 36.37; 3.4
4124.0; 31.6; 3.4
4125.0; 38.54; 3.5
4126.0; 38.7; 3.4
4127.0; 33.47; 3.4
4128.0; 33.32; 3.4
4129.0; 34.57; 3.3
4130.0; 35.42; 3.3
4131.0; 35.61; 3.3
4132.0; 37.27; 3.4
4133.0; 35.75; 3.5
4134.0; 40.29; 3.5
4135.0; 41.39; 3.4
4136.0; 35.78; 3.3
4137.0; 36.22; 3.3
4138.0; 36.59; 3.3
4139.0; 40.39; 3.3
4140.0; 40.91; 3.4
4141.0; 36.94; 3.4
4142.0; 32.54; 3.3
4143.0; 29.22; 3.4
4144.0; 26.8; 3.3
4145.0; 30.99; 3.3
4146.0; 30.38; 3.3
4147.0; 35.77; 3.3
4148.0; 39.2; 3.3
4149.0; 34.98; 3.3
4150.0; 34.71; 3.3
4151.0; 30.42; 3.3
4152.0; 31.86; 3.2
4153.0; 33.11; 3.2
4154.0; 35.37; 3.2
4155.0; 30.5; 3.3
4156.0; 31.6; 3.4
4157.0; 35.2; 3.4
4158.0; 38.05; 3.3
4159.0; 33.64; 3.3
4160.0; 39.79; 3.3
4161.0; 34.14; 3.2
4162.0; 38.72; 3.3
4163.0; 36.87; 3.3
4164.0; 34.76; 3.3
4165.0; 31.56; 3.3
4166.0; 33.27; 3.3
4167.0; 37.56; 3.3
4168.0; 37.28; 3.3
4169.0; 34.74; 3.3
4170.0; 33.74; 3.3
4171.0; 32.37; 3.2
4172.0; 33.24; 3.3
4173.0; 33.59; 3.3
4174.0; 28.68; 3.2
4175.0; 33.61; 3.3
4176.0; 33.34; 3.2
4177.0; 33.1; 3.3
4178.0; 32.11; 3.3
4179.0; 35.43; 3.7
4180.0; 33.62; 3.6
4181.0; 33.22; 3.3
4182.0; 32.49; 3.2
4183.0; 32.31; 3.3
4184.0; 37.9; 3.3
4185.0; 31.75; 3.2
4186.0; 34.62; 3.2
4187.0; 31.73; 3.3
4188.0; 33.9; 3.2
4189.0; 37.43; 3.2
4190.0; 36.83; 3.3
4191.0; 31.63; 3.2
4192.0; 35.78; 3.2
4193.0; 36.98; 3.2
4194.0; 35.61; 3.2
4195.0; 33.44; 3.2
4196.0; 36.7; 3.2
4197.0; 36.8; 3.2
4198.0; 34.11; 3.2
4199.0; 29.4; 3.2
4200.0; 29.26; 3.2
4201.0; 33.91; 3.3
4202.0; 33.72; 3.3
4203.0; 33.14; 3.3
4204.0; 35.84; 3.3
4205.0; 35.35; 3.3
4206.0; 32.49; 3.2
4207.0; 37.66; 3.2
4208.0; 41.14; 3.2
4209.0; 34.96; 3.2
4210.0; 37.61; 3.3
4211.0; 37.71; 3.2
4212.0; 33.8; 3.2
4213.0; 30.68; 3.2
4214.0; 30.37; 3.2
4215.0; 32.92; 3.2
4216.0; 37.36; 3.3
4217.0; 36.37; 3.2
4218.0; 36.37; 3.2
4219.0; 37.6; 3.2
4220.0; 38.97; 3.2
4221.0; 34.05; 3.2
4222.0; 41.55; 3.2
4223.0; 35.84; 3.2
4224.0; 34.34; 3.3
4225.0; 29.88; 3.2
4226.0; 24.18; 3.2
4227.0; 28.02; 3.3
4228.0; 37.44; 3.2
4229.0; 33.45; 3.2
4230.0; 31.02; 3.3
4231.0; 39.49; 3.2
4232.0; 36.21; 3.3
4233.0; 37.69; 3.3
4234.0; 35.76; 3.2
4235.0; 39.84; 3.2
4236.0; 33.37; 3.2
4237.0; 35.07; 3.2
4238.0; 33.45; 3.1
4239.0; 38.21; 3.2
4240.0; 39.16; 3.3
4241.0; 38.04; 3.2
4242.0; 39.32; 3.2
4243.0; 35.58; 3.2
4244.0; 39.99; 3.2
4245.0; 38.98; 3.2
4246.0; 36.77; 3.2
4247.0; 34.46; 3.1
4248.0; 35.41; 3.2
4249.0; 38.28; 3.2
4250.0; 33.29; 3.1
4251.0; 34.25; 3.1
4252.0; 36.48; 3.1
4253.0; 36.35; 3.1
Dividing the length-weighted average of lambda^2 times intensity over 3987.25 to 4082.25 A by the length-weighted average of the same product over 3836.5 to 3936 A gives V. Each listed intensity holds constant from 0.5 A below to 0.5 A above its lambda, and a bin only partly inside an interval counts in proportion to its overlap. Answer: 1.77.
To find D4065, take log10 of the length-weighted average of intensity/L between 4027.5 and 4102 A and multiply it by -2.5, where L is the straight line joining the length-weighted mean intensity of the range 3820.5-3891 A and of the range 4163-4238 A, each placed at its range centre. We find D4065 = -0.19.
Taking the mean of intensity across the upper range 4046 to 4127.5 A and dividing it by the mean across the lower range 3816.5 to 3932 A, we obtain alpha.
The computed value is 1.70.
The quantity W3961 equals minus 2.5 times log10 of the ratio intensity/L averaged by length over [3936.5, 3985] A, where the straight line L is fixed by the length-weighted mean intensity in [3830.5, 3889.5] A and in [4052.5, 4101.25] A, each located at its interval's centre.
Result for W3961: 0.260 mag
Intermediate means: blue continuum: 18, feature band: 19.8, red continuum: 33.3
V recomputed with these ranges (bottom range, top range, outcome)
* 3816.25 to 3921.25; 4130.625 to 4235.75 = 2.03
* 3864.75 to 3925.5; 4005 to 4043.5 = 1.62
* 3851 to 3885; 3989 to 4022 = 1.84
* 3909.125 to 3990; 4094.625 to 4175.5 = 1.80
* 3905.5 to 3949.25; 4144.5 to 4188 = 1.97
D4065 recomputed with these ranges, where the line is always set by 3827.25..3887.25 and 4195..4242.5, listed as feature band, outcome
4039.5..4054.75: -0.202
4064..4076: -0.131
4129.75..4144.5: -0.159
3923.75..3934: 0.397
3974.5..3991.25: -0.206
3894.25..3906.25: -0.190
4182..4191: -0.024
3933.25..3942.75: 0.458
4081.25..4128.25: -0.151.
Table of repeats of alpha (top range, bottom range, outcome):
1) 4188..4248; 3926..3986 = 1.87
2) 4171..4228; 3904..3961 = 1.66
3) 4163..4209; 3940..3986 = 1.67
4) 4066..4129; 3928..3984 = 1.81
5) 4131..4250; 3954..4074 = 1.17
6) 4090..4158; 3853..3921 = 1.58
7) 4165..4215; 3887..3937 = 1.59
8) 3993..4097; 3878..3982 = 1.63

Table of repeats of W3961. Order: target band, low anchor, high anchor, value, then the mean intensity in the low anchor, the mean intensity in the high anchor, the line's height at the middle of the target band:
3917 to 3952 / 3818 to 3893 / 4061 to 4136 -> 0.32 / 18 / 33.7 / 23.1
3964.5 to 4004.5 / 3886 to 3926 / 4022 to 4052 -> 0.16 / 23.7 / 33.5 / 29.6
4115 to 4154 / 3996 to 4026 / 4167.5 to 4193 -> -0.04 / 33.7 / 33.8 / 33.8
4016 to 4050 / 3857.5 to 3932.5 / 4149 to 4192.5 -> -0.22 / 21.2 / 34.1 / 27.7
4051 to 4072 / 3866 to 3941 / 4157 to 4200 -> -0.15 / 20.7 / 34.4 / 28.6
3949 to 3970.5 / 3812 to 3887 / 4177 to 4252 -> 0.17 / 17.8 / 35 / 23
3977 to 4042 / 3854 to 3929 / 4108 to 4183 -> -0.19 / 21.5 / 34.7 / 27.6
